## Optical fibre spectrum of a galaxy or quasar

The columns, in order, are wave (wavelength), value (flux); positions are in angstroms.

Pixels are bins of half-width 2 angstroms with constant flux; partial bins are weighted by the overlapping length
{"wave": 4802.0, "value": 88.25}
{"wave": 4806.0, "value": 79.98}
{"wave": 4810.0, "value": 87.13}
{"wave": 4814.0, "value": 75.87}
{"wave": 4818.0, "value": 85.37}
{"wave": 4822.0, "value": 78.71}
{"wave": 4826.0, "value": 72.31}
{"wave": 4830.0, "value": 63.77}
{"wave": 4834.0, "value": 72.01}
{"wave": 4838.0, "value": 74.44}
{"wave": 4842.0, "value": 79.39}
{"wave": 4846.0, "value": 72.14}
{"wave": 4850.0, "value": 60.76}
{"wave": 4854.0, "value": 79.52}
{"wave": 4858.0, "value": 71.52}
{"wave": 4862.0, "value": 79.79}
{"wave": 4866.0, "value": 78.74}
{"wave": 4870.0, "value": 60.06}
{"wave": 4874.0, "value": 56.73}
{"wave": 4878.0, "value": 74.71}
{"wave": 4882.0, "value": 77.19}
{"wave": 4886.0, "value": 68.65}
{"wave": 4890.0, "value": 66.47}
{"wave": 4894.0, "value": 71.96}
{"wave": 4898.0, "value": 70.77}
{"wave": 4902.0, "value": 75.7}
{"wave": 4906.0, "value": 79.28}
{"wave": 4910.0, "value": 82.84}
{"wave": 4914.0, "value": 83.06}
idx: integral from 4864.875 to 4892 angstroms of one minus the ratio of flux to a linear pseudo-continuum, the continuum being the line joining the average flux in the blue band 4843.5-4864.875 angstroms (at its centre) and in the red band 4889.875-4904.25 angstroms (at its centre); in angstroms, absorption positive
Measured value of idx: 1.4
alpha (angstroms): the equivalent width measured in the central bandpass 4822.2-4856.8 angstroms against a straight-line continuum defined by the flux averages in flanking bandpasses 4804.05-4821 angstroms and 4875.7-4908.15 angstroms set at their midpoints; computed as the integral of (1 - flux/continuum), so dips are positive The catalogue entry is 2.9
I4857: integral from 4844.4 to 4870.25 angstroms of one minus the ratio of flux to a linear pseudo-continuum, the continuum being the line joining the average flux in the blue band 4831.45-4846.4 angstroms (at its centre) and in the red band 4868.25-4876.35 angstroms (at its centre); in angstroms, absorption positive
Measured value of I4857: -2.73 angstroms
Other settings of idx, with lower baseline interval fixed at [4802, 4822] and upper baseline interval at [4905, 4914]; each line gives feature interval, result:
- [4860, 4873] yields 1.6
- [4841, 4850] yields 1.1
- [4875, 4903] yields 3.5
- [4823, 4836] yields 1.9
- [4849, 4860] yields 1.4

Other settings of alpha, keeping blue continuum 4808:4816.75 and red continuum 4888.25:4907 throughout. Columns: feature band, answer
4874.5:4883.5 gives 0.2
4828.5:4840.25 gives 1.3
